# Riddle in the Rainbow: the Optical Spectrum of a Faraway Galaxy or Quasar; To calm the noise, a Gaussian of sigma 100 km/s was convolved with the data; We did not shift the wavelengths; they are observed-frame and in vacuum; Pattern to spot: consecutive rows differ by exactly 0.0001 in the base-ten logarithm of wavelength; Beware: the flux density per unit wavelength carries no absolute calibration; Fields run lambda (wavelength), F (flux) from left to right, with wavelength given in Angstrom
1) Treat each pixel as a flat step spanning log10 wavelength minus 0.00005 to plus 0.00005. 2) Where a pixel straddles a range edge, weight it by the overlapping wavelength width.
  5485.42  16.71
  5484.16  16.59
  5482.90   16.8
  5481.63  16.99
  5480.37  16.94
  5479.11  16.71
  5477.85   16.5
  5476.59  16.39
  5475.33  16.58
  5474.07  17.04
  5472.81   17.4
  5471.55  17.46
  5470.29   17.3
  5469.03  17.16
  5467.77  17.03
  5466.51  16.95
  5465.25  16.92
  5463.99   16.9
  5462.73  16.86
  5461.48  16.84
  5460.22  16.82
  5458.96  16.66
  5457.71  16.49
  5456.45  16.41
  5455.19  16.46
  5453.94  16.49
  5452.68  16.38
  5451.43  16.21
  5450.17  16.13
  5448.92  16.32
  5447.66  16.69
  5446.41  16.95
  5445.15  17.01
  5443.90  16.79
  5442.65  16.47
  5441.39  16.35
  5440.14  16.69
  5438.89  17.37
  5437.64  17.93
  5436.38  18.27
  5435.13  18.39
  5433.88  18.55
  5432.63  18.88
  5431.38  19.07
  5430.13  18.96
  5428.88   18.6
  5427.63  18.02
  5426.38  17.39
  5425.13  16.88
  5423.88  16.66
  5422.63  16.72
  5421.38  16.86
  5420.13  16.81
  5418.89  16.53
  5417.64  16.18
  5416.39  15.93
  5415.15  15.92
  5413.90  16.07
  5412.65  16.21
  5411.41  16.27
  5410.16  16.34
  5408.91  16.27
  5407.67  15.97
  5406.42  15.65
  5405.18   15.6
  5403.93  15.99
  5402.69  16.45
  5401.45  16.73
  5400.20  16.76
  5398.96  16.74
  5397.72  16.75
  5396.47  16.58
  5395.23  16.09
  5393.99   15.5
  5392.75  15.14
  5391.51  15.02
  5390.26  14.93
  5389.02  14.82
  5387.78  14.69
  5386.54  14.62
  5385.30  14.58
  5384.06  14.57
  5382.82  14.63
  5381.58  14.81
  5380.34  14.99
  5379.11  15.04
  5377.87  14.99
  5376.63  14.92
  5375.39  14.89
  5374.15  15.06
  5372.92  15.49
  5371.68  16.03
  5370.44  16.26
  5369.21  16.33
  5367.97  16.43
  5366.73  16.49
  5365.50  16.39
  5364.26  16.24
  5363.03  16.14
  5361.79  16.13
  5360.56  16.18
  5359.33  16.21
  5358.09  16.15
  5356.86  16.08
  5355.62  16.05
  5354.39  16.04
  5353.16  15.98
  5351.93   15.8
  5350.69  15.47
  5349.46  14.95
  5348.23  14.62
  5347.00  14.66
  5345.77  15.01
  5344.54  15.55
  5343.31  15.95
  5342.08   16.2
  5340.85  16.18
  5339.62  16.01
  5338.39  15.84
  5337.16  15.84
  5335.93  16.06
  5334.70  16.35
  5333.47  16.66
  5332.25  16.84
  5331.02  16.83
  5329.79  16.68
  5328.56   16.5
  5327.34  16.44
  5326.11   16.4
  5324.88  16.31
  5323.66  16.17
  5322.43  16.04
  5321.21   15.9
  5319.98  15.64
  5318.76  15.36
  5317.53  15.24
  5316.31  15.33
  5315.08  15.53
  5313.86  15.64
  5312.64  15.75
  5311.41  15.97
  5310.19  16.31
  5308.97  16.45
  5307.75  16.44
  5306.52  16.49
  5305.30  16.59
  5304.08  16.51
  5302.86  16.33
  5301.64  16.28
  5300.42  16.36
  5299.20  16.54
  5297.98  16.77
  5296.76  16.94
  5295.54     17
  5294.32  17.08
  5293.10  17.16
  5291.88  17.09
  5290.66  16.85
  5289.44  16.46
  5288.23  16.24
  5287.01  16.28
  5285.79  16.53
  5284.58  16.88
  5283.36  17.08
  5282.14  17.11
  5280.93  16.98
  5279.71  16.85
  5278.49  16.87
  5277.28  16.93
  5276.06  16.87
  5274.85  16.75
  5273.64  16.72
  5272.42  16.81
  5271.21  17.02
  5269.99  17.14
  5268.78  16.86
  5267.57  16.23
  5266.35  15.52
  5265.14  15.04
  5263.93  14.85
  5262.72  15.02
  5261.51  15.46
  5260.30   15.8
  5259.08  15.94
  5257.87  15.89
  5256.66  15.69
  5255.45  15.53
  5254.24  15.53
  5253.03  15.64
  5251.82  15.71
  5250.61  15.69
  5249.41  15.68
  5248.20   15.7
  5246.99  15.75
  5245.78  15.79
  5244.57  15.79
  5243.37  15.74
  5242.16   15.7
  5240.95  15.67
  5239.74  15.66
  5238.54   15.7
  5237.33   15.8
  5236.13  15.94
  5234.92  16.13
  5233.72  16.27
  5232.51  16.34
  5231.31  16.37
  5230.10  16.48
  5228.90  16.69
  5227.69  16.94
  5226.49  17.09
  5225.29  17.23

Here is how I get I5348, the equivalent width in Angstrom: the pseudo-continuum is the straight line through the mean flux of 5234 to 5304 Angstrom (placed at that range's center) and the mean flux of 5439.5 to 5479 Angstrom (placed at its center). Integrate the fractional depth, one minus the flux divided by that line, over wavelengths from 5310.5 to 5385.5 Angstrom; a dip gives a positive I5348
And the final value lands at 2.97 Angstrom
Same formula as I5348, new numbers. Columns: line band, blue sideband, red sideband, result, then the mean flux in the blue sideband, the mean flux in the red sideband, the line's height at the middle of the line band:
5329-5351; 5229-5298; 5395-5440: 0.9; 16.2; 17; 16.6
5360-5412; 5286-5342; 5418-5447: 4.0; 16.3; 17.5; 17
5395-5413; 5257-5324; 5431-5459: 0.6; 16.3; 17.1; 16.9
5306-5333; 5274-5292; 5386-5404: 0.6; 16.8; 15.8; 16.5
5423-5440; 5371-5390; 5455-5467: -2.0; 14.9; 16.7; 16.1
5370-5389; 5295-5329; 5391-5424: 1.4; 16.2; 16.2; 16.2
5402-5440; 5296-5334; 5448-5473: -0.9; 16.2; 16.7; 16.6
